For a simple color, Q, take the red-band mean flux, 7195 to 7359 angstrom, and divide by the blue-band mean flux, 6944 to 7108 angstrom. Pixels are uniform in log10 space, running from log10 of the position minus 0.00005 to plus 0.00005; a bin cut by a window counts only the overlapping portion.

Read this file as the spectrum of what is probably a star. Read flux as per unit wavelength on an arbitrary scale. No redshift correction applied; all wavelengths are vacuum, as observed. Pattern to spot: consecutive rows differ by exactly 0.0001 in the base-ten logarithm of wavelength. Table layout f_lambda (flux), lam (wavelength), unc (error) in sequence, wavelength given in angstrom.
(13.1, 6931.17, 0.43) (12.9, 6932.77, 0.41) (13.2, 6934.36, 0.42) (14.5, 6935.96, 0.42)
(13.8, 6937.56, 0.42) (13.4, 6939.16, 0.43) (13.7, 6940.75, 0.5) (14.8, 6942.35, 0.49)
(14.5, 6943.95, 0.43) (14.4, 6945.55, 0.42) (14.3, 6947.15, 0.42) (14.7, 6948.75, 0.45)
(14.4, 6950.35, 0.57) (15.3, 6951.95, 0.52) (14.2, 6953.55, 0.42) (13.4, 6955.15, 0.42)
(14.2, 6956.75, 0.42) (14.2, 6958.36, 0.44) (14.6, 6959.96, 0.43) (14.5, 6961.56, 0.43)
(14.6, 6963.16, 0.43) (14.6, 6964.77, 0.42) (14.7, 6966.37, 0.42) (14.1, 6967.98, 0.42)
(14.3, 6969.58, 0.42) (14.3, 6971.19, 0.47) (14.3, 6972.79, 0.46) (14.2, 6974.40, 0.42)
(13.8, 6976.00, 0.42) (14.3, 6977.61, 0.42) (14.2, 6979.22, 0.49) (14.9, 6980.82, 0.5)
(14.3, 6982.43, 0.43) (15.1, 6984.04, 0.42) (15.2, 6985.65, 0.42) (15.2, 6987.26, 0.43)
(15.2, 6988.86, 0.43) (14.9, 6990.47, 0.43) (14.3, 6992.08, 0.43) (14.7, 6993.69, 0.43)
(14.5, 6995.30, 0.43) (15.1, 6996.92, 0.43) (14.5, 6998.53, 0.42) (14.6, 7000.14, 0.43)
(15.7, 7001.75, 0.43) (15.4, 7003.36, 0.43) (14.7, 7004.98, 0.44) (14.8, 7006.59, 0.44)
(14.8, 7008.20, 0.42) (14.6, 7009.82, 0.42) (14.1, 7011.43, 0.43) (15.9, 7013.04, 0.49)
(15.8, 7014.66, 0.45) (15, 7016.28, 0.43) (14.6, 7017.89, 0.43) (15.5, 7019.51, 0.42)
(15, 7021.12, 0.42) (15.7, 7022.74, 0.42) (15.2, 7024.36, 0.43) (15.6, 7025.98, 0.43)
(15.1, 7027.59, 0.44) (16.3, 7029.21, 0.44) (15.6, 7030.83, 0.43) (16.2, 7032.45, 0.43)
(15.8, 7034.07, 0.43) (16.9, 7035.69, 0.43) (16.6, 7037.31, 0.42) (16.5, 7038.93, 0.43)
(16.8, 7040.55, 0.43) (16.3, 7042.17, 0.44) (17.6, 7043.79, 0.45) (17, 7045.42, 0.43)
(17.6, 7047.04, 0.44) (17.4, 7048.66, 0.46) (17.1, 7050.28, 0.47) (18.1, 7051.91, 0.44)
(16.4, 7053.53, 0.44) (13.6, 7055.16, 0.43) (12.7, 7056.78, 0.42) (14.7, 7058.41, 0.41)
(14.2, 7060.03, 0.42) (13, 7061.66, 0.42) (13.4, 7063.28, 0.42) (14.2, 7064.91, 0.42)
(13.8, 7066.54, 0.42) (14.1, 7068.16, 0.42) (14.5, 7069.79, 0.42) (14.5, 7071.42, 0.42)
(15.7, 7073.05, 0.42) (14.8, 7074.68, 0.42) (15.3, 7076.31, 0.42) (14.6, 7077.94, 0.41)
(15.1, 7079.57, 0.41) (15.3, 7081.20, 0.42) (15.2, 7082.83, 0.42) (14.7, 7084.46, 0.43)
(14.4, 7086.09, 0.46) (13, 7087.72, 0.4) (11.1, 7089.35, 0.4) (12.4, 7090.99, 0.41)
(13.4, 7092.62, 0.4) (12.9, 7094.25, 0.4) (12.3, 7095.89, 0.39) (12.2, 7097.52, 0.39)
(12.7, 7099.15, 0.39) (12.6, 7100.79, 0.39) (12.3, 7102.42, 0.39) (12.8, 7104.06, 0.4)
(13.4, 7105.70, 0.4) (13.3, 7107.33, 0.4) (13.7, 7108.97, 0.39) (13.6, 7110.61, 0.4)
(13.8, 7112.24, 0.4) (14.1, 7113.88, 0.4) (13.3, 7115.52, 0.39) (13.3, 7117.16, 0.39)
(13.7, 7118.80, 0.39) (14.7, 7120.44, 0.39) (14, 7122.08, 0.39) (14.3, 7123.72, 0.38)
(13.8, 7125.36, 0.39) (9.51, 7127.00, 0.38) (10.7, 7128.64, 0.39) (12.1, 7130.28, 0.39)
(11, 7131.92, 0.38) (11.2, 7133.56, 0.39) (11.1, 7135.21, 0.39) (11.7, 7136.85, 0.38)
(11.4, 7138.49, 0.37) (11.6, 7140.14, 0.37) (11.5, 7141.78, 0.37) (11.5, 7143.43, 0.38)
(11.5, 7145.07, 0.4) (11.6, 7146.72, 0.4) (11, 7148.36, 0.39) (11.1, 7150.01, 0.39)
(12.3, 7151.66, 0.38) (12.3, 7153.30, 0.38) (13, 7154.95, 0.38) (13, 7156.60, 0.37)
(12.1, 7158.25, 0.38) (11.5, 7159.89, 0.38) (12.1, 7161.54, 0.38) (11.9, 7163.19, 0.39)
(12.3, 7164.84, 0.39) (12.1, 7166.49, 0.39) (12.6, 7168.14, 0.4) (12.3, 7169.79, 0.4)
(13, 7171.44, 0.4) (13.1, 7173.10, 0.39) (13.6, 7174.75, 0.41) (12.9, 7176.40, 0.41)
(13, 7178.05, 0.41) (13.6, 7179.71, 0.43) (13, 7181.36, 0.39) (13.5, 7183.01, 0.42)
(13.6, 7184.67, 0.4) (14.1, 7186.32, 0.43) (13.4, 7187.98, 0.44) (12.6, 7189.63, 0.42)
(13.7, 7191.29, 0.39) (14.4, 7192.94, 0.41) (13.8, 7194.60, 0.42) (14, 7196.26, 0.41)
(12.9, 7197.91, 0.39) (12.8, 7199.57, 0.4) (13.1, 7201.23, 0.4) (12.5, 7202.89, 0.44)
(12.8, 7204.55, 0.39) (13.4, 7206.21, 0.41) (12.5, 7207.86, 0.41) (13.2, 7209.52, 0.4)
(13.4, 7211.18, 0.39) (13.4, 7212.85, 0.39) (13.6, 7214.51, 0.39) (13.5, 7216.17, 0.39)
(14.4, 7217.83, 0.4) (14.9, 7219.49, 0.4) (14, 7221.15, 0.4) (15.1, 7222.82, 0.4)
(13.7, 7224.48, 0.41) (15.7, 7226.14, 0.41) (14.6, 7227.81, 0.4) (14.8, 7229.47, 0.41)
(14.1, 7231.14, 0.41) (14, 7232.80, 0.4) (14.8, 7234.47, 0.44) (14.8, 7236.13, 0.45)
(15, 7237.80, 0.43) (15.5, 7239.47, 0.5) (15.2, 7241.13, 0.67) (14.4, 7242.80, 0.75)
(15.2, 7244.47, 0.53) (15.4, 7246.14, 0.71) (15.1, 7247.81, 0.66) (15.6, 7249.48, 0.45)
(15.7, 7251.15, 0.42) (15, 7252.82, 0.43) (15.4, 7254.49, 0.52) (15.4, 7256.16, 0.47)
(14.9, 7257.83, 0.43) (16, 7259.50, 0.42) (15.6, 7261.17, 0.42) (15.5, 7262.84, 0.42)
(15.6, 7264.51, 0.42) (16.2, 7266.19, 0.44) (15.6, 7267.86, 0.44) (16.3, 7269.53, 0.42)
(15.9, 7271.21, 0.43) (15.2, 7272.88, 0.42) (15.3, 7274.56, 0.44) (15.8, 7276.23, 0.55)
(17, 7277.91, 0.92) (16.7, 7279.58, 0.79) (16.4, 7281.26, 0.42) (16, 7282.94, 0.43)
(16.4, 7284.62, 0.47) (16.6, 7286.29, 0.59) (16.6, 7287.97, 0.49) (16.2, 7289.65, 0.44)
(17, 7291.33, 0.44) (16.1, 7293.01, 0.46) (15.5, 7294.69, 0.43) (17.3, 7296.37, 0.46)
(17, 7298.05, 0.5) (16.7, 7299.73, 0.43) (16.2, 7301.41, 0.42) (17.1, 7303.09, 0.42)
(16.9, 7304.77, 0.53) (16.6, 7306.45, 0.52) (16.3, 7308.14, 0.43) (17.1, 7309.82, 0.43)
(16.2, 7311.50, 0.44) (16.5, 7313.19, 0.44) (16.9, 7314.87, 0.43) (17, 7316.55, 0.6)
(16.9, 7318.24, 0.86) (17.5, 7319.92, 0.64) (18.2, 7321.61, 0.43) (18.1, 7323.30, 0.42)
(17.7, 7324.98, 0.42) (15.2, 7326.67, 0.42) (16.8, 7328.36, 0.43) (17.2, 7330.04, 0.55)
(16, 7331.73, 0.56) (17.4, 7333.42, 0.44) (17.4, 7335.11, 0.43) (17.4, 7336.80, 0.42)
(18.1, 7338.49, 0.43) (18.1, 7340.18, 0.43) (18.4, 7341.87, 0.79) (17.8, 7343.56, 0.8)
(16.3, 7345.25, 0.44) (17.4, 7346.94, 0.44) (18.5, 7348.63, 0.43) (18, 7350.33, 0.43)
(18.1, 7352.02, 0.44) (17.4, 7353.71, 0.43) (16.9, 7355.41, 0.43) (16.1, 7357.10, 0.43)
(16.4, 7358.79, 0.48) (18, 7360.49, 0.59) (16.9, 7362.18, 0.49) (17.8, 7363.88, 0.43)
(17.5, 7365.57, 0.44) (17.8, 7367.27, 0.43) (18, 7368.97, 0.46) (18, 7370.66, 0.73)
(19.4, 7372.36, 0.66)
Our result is 1.1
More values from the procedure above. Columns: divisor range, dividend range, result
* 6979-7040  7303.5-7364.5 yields 1.13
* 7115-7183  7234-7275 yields 1.25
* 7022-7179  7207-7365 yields 1.17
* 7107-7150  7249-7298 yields 1.29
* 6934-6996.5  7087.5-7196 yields 0.88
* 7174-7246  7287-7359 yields 1.23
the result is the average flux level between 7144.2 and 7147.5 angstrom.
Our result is 11.6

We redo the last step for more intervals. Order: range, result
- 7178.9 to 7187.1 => 13.6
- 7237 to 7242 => 15.2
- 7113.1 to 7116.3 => 13.7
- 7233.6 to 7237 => 14.8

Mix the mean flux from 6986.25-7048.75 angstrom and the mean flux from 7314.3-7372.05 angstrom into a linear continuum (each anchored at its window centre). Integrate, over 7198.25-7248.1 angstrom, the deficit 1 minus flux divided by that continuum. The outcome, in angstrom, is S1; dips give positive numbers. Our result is 7.7 angstrom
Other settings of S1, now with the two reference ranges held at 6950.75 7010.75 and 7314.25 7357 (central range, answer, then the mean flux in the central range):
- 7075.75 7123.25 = 6.03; 13.6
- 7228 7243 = 1.67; 14.7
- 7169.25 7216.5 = 8.68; 13.3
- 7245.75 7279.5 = 2.31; 15.7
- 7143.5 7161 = 4.41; 11.9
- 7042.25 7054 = -1.67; 17.3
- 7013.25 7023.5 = -0.28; 15.3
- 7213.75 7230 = 2.03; 14.4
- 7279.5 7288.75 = 0.29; 16.4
